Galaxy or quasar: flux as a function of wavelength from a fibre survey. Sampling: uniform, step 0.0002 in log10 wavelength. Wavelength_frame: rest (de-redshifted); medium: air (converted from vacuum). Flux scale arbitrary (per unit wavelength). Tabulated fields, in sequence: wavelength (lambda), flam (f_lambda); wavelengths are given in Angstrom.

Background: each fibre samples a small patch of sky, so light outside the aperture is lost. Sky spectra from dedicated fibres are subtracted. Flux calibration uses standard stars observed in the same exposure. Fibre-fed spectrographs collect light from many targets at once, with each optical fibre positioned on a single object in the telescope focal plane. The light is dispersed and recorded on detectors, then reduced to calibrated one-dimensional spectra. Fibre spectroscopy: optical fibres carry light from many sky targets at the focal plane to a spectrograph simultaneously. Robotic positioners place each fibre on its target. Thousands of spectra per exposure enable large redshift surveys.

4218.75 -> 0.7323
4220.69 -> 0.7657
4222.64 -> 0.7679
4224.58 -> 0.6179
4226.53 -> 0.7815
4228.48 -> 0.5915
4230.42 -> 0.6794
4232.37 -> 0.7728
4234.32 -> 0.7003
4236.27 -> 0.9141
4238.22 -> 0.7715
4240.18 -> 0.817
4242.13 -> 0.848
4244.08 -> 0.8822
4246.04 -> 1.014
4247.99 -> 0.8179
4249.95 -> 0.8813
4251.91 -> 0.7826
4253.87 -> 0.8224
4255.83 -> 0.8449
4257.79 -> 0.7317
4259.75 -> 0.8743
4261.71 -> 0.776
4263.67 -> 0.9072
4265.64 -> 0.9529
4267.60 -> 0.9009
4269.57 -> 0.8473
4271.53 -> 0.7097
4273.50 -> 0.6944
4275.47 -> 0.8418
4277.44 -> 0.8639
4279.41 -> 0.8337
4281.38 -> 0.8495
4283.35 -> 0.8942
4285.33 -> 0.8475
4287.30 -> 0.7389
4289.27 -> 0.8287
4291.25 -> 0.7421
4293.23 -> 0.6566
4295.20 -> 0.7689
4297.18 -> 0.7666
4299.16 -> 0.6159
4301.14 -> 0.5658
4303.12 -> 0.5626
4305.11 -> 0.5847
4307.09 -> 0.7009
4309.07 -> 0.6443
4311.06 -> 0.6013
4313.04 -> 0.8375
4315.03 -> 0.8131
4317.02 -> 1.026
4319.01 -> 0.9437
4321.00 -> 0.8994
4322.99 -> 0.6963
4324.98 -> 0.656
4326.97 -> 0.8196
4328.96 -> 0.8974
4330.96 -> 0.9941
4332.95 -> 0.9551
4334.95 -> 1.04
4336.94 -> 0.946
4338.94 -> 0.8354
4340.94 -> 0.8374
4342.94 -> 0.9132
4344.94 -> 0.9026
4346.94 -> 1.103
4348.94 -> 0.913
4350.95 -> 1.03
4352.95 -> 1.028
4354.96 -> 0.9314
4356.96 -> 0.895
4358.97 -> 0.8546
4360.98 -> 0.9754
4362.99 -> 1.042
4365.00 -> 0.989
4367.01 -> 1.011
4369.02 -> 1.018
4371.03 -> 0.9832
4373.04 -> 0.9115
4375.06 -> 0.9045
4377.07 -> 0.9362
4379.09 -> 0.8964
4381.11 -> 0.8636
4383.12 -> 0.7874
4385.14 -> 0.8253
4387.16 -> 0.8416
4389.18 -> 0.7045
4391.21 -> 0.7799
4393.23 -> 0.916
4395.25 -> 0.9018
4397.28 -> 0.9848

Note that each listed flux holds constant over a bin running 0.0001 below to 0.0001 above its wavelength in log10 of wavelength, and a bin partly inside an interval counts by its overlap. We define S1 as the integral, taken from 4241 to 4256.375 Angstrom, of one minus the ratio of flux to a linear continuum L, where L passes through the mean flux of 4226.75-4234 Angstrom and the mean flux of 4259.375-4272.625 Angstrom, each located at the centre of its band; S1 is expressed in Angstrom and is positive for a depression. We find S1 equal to -1.76 Angstrom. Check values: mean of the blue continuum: 0.694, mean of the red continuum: 0.851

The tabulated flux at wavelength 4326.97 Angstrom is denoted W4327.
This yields 0.8196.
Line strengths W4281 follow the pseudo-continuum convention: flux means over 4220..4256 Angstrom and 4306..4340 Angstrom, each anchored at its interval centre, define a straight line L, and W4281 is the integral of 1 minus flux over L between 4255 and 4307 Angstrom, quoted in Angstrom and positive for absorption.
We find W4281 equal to 2.6 Angstrom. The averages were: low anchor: 0.792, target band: 0.775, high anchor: 0.841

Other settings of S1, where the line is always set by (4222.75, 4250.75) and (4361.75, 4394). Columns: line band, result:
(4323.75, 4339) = -0.5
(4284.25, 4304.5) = 3.1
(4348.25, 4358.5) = -0.9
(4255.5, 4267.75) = -0.6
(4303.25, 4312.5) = 2.3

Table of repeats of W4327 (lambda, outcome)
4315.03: 0.8131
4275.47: 0.8418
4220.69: 0.7657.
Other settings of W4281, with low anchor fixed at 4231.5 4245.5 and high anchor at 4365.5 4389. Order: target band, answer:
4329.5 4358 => -2.2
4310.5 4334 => 0.5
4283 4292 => 0.5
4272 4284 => 0.3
